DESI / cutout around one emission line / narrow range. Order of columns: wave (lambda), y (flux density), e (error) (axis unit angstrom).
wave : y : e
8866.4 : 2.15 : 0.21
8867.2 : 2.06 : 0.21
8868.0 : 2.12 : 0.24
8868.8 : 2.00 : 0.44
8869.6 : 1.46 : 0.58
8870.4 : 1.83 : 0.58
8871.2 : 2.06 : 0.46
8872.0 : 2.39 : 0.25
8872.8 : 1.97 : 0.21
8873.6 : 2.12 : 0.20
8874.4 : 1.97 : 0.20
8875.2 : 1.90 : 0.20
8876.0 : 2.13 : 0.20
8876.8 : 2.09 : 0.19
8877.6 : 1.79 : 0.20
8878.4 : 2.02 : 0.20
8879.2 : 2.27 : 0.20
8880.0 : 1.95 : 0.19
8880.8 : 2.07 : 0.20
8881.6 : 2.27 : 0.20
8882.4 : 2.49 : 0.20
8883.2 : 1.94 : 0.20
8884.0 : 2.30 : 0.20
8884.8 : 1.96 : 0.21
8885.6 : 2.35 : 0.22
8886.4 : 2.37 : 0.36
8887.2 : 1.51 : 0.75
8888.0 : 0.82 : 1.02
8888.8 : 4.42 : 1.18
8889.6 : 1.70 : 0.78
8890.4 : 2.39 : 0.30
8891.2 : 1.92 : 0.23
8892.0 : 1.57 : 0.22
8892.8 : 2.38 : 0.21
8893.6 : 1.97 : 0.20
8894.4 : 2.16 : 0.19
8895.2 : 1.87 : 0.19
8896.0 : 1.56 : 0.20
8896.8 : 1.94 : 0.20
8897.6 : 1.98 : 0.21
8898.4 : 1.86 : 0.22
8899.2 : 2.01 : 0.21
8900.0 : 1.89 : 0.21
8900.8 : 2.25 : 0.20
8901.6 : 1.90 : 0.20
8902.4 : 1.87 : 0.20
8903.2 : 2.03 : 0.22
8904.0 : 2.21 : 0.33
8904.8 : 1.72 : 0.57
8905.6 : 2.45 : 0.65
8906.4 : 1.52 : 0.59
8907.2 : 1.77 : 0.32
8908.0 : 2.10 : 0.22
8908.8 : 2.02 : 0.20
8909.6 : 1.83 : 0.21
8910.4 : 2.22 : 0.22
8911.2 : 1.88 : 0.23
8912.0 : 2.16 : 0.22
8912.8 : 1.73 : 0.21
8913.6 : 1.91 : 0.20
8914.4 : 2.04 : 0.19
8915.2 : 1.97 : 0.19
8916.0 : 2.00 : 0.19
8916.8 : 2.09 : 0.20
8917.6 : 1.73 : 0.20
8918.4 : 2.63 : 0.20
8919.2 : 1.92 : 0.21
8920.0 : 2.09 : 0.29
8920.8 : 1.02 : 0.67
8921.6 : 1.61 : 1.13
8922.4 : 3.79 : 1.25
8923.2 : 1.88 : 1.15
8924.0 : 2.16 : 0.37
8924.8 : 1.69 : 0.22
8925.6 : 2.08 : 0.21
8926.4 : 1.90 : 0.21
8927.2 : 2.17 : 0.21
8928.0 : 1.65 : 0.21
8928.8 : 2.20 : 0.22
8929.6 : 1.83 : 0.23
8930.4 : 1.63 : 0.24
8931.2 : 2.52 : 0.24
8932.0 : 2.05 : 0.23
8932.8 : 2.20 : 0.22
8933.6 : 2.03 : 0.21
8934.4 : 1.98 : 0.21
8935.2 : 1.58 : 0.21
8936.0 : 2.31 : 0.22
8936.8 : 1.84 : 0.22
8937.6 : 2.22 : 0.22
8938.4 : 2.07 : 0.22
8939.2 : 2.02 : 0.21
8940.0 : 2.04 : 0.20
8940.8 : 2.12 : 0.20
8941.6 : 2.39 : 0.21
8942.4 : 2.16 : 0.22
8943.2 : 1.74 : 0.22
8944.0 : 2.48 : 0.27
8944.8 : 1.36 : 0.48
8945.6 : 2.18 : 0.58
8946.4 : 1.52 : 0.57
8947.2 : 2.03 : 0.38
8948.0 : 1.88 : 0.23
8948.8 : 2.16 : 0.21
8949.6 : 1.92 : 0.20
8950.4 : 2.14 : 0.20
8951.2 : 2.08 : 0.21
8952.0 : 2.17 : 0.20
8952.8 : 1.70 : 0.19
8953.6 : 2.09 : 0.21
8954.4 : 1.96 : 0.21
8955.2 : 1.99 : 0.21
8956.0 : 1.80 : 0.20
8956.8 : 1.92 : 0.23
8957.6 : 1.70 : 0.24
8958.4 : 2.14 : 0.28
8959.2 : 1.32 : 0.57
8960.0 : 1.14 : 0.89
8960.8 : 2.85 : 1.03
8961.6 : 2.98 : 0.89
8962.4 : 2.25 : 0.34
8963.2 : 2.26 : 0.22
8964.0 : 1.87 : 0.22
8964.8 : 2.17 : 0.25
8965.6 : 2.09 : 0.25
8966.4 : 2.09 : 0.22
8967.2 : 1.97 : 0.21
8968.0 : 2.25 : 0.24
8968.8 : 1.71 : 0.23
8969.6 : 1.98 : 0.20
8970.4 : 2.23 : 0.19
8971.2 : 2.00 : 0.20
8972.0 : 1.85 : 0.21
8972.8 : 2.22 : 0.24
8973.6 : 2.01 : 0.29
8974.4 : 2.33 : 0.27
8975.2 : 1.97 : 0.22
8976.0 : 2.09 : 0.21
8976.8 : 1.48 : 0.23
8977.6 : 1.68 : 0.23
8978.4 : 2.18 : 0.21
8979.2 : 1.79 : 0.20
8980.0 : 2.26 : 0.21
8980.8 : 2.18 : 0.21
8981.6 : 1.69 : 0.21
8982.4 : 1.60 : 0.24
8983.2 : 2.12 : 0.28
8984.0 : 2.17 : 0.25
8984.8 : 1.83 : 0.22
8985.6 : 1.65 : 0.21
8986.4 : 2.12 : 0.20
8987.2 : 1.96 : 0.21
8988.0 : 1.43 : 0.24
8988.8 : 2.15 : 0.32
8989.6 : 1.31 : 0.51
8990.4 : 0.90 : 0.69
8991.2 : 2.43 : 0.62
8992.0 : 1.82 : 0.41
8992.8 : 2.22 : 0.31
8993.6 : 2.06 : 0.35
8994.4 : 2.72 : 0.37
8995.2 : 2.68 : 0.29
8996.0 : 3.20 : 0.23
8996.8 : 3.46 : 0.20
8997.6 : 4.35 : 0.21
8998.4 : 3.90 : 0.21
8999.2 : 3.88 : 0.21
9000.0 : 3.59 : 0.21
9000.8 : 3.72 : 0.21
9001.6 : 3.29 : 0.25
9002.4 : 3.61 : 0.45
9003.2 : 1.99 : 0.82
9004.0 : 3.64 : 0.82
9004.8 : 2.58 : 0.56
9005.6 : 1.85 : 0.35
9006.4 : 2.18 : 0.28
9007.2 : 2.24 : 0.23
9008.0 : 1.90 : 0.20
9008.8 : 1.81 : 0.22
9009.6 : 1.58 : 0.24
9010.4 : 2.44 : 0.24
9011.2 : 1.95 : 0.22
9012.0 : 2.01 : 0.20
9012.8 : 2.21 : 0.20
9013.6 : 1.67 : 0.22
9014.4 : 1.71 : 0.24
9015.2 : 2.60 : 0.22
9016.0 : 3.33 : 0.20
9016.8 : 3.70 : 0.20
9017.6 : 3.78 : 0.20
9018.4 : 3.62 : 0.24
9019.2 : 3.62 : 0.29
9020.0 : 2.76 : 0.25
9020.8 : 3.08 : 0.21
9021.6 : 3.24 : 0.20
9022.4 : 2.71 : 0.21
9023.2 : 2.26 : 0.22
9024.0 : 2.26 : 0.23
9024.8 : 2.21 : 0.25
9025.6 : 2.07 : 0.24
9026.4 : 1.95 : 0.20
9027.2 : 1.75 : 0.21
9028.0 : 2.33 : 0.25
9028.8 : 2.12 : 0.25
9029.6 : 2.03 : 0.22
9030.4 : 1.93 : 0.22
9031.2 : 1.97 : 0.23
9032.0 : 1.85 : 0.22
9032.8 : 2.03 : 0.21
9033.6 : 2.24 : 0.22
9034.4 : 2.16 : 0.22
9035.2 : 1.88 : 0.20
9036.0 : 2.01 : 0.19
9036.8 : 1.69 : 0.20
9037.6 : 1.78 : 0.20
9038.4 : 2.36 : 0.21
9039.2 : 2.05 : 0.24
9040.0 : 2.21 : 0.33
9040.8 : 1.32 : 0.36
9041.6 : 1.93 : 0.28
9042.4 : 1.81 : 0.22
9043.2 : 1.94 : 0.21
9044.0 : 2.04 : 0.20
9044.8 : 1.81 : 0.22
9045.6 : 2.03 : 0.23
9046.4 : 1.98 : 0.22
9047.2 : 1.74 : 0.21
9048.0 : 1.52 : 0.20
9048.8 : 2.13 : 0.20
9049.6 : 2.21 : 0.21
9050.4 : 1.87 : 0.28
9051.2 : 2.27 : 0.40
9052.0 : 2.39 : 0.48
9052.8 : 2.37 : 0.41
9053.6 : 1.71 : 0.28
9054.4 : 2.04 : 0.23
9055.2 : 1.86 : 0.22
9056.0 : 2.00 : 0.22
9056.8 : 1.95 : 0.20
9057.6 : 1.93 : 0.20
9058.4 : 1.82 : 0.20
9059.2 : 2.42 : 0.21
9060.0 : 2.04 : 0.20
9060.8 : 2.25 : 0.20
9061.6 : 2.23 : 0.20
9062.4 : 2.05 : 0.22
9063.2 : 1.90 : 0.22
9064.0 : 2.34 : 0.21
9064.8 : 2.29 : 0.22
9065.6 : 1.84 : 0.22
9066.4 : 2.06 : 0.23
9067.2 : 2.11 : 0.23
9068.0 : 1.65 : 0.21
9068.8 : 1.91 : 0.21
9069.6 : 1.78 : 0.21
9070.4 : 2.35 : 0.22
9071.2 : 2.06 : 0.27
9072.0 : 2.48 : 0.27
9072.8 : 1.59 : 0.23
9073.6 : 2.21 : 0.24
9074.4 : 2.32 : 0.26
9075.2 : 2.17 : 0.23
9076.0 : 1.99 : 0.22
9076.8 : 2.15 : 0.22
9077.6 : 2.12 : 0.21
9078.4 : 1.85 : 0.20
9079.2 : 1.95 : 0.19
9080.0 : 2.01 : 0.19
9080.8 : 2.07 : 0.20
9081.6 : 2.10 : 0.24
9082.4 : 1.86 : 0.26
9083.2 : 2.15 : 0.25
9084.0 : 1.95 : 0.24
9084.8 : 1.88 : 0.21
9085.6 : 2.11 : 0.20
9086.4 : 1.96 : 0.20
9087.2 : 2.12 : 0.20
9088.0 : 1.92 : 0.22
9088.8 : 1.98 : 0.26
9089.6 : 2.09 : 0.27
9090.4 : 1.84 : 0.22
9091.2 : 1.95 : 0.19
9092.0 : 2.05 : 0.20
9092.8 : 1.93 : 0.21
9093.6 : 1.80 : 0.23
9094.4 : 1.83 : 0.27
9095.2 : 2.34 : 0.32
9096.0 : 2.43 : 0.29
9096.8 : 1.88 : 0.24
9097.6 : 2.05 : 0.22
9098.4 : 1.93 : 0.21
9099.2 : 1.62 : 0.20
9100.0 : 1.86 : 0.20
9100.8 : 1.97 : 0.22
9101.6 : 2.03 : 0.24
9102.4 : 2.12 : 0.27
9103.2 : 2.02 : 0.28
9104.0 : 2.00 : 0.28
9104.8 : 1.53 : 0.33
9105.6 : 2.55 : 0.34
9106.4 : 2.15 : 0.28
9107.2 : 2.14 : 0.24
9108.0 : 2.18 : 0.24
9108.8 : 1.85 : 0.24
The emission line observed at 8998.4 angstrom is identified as [S II] 6716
